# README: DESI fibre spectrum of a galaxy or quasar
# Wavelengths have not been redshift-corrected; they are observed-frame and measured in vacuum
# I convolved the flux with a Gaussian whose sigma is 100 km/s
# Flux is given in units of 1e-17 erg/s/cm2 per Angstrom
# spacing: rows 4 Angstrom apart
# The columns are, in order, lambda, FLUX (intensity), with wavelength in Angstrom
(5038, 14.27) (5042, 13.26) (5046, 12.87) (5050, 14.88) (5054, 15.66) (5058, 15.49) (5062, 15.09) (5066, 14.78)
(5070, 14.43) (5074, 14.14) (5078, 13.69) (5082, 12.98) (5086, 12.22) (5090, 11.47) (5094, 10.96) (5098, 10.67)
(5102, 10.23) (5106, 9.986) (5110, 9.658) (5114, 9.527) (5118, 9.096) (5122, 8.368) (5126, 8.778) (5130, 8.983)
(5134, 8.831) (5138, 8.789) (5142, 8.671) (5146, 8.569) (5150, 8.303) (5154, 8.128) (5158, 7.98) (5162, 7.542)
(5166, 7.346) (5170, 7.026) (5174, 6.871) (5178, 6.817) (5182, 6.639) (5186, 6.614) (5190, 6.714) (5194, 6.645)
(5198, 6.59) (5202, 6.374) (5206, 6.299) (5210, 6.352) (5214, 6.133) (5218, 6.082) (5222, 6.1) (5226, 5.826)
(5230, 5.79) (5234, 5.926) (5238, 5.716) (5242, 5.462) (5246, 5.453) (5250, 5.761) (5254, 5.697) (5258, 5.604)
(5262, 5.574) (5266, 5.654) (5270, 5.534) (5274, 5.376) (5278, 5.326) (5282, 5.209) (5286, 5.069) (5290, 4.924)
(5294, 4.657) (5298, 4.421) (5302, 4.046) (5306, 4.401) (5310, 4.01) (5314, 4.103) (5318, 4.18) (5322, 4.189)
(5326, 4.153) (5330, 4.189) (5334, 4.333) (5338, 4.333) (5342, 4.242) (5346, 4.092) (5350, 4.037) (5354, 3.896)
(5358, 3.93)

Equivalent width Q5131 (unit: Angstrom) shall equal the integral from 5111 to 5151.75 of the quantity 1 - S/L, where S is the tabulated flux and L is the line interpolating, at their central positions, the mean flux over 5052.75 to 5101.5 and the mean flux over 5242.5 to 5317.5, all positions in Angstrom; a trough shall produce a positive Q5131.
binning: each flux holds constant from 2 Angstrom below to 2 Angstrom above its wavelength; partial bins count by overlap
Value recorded 8.41 Angstrom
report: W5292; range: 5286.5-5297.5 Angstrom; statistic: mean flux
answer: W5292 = 4.78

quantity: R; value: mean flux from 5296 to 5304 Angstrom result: 4.23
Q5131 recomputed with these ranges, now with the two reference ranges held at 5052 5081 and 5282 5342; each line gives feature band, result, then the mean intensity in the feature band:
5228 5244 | 3.9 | 5.72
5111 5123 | 3.3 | 9.1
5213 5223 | 2.7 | 6.1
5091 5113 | 4.8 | 10.3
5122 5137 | 4.0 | 8.79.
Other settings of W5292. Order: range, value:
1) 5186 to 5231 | 6.29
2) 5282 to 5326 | 4.43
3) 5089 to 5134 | 9.71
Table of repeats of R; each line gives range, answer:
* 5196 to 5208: 6.42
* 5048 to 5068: 15.2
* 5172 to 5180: 6.84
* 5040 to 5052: 13.7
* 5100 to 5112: 9.96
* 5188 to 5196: 6.68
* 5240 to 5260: 5.6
